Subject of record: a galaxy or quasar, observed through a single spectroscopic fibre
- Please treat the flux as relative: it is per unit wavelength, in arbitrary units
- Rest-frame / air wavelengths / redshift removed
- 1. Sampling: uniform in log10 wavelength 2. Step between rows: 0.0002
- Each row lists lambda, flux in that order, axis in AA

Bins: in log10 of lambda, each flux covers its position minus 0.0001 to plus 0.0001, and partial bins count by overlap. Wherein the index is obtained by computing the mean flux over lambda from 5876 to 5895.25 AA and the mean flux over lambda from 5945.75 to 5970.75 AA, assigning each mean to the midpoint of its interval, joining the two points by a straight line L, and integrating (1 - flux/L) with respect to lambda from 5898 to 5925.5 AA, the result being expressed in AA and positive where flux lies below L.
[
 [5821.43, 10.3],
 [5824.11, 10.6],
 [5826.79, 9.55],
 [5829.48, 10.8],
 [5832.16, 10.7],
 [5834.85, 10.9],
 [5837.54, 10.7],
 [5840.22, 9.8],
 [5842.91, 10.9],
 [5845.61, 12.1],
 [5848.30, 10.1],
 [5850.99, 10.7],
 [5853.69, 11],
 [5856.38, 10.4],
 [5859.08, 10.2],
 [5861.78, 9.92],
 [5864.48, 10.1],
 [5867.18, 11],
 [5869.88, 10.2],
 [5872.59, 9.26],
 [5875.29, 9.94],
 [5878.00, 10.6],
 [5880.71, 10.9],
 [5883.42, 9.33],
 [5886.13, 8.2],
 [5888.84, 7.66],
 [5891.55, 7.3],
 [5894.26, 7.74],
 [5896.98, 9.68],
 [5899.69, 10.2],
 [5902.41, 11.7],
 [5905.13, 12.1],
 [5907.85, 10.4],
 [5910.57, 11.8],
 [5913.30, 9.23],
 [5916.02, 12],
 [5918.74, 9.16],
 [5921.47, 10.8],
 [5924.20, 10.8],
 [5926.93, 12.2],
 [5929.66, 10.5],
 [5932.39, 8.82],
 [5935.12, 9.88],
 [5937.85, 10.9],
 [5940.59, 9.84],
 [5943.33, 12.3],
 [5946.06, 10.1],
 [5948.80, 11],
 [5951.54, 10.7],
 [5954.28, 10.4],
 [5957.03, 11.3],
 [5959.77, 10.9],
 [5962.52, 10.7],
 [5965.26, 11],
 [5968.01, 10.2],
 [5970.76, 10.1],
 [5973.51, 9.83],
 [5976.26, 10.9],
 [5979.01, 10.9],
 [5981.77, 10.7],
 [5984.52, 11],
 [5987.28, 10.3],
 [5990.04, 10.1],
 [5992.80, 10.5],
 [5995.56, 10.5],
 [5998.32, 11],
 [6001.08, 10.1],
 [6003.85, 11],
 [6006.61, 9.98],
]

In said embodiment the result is -3.7 AA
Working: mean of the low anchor 8.88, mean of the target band 10.8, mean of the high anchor 10.7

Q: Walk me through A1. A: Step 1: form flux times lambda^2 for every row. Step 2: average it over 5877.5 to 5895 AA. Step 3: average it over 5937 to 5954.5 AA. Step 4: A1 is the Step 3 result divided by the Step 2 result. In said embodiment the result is 1.25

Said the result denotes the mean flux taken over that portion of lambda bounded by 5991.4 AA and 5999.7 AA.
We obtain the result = 10.7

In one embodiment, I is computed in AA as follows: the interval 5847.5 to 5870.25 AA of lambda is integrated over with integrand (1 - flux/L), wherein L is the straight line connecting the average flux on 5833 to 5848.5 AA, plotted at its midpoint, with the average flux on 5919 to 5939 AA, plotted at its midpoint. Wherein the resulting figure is 0.7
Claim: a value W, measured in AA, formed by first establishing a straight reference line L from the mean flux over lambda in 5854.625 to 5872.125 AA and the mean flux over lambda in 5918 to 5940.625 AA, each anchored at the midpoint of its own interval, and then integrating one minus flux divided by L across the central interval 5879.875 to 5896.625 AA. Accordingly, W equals 2.9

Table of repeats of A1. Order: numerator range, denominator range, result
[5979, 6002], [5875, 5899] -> 1.21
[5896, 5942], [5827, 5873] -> 1.03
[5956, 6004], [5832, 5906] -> 1.09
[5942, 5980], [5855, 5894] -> 1.15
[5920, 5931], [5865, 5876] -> 1.11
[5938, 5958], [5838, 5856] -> 1.04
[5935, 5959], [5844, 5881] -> 1.06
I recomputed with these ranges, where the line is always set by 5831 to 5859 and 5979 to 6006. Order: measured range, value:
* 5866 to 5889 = 2.0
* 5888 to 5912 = 1.7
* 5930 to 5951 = 0.4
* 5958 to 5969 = -0.1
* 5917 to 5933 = 0.2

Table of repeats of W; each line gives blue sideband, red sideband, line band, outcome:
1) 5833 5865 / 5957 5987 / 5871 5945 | 3.4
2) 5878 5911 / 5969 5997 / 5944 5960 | -0.9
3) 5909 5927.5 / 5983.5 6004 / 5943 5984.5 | -0.3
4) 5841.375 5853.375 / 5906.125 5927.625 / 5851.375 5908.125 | 5.0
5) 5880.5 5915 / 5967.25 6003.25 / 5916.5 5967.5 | -2.8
